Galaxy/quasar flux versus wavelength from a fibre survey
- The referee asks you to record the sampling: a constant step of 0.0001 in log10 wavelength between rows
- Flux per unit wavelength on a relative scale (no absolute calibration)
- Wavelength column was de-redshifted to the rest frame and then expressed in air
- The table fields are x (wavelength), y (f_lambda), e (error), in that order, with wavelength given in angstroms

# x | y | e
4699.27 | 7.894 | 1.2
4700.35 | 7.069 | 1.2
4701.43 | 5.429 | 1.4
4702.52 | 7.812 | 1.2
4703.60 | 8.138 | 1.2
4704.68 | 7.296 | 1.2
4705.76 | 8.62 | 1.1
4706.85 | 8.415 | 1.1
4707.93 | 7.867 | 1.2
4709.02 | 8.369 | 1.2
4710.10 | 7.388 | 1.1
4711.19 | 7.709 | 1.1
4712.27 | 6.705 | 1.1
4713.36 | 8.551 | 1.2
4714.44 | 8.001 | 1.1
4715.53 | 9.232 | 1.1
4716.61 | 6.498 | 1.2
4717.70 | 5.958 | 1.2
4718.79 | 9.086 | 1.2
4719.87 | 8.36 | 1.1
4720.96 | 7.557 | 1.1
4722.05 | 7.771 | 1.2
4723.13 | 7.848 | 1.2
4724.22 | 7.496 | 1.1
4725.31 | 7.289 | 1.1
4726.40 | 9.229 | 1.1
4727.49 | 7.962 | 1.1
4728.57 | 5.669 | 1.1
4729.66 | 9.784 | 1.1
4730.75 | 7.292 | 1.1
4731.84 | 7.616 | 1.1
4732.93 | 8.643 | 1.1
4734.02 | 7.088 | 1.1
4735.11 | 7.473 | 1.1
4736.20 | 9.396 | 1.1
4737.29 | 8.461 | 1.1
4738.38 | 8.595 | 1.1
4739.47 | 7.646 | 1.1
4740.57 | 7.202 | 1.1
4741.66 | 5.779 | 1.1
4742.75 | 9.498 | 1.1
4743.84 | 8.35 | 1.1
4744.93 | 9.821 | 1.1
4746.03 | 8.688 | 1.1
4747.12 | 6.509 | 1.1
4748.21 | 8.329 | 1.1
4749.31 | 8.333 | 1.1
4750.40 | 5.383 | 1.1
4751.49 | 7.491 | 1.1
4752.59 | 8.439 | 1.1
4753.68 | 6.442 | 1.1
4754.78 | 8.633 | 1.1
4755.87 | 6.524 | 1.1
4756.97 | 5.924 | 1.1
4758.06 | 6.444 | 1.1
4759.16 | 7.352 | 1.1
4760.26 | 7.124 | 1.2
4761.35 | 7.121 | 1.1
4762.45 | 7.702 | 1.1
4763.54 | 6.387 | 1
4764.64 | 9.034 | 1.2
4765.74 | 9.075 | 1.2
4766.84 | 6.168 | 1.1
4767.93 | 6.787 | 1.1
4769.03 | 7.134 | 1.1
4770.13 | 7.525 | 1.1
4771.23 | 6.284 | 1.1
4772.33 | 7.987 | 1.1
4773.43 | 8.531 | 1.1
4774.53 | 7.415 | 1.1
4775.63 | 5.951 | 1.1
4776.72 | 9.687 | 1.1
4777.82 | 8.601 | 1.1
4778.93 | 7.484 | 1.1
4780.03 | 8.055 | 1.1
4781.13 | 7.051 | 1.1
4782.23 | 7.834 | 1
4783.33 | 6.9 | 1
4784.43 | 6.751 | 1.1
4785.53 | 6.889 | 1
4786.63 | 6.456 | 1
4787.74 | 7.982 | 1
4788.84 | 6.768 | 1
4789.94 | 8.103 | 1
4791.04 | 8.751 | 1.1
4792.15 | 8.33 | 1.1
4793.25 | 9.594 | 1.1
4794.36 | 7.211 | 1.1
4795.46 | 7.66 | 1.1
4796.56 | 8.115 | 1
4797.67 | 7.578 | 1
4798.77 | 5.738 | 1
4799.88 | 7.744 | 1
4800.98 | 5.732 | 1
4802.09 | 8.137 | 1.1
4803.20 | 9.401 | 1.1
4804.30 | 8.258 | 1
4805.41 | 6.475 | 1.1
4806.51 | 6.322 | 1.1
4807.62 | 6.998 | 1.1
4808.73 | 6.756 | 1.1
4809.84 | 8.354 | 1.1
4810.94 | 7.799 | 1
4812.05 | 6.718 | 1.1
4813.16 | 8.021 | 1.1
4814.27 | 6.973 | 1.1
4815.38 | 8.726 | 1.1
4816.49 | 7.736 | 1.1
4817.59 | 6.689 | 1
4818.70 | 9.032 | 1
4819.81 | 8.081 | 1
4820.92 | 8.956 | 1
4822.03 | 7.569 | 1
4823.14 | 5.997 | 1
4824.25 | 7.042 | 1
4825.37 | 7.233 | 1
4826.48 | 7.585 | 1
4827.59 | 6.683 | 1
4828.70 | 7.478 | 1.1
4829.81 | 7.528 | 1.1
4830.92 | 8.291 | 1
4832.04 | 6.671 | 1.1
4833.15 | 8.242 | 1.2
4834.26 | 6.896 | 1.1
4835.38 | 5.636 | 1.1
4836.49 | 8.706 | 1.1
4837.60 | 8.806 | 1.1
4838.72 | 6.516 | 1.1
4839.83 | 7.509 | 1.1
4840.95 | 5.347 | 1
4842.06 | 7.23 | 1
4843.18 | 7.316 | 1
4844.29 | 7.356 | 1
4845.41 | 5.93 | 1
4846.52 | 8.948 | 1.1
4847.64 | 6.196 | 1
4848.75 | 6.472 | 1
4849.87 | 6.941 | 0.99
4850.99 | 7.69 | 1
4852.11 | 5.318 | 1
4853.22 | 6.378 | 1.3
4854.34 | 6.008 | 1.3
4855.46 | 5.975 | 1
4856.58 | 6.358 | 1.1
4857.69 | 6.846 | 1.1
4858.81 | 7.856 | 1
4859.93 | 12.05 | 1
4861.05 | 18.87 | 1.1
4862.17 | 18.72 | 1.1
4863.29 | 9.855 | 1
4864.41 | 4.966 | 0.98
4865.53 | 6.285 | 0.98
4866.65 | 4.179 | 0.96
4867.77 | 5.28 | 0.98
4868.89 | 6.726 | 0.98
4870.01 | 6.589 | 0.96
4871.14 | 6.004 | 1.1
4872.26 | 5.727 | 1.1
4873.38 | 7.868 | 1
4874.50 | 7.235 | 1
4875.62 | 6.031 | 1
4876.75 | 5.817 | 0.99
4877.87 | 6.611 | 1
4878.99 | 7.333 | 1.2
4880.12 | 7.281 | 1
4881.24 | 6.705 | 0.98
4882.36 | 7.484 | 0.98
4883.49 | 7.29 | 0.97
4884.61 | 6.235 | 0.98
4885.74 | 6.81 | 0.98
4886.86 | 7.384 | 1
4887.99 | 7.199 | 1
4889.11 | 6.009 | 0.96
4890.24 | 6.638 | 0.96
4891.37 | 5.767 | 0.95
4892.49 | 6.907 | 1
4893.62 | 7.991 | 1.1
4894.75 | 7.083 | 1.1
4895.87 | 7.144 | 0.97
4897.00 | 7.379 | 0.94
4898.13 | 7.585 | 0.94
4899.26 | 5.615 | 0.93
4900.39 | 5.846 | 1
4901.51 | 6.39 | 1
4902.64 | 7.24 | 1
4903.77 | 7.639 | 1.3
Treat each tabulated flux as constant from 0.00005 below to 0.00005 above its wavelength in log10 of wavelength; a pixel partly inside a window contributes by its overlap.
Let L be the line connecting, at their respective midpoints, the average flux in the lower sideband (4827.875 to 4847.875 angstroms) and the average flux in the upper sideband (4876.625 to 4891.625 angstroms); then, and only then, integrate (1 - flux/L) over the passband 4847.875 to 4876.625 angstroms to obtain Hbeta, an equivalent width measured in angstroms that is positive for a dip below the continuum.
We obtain -2.54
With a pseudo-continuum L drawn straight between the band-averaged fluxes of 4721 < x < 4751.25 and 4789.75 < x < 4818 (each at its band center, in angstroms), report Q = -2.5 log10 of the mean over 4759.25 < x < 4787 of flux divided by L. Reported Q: 0.04 mag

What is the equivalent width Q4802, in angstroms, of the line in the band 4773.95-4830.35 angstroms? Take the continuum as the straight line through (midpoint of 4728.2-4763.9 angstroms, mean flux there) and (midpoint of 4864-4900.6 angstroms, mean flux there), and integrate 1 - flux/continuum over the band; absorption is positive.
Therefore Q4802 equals -2.7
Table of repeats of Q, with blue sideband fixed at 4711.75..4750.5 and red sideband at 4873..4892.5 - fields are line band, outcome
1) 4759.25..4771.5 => 0.05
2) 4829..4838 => -0.06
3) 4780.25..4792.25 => 0.01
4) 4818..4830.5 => -0.05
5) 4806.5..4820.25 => -0.04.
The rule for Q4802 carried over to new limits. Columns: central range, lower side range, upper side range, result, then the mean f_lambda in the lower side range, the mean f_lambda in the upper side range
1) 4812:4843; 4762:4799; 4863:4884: -1.6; 7.59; 6.55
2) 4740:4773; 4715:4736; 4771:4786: 0.9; 7.81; 7.56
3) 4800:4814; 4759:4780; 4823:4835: -0.1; 7.56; 7.26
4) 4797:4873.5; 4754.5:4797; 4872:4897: -3.7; 7.51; 6.87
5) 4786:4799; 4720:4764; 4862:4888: -0.6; 7.67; 6.97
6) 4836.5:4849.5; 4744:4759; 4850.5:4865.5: 2.4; 7.48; 8.91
